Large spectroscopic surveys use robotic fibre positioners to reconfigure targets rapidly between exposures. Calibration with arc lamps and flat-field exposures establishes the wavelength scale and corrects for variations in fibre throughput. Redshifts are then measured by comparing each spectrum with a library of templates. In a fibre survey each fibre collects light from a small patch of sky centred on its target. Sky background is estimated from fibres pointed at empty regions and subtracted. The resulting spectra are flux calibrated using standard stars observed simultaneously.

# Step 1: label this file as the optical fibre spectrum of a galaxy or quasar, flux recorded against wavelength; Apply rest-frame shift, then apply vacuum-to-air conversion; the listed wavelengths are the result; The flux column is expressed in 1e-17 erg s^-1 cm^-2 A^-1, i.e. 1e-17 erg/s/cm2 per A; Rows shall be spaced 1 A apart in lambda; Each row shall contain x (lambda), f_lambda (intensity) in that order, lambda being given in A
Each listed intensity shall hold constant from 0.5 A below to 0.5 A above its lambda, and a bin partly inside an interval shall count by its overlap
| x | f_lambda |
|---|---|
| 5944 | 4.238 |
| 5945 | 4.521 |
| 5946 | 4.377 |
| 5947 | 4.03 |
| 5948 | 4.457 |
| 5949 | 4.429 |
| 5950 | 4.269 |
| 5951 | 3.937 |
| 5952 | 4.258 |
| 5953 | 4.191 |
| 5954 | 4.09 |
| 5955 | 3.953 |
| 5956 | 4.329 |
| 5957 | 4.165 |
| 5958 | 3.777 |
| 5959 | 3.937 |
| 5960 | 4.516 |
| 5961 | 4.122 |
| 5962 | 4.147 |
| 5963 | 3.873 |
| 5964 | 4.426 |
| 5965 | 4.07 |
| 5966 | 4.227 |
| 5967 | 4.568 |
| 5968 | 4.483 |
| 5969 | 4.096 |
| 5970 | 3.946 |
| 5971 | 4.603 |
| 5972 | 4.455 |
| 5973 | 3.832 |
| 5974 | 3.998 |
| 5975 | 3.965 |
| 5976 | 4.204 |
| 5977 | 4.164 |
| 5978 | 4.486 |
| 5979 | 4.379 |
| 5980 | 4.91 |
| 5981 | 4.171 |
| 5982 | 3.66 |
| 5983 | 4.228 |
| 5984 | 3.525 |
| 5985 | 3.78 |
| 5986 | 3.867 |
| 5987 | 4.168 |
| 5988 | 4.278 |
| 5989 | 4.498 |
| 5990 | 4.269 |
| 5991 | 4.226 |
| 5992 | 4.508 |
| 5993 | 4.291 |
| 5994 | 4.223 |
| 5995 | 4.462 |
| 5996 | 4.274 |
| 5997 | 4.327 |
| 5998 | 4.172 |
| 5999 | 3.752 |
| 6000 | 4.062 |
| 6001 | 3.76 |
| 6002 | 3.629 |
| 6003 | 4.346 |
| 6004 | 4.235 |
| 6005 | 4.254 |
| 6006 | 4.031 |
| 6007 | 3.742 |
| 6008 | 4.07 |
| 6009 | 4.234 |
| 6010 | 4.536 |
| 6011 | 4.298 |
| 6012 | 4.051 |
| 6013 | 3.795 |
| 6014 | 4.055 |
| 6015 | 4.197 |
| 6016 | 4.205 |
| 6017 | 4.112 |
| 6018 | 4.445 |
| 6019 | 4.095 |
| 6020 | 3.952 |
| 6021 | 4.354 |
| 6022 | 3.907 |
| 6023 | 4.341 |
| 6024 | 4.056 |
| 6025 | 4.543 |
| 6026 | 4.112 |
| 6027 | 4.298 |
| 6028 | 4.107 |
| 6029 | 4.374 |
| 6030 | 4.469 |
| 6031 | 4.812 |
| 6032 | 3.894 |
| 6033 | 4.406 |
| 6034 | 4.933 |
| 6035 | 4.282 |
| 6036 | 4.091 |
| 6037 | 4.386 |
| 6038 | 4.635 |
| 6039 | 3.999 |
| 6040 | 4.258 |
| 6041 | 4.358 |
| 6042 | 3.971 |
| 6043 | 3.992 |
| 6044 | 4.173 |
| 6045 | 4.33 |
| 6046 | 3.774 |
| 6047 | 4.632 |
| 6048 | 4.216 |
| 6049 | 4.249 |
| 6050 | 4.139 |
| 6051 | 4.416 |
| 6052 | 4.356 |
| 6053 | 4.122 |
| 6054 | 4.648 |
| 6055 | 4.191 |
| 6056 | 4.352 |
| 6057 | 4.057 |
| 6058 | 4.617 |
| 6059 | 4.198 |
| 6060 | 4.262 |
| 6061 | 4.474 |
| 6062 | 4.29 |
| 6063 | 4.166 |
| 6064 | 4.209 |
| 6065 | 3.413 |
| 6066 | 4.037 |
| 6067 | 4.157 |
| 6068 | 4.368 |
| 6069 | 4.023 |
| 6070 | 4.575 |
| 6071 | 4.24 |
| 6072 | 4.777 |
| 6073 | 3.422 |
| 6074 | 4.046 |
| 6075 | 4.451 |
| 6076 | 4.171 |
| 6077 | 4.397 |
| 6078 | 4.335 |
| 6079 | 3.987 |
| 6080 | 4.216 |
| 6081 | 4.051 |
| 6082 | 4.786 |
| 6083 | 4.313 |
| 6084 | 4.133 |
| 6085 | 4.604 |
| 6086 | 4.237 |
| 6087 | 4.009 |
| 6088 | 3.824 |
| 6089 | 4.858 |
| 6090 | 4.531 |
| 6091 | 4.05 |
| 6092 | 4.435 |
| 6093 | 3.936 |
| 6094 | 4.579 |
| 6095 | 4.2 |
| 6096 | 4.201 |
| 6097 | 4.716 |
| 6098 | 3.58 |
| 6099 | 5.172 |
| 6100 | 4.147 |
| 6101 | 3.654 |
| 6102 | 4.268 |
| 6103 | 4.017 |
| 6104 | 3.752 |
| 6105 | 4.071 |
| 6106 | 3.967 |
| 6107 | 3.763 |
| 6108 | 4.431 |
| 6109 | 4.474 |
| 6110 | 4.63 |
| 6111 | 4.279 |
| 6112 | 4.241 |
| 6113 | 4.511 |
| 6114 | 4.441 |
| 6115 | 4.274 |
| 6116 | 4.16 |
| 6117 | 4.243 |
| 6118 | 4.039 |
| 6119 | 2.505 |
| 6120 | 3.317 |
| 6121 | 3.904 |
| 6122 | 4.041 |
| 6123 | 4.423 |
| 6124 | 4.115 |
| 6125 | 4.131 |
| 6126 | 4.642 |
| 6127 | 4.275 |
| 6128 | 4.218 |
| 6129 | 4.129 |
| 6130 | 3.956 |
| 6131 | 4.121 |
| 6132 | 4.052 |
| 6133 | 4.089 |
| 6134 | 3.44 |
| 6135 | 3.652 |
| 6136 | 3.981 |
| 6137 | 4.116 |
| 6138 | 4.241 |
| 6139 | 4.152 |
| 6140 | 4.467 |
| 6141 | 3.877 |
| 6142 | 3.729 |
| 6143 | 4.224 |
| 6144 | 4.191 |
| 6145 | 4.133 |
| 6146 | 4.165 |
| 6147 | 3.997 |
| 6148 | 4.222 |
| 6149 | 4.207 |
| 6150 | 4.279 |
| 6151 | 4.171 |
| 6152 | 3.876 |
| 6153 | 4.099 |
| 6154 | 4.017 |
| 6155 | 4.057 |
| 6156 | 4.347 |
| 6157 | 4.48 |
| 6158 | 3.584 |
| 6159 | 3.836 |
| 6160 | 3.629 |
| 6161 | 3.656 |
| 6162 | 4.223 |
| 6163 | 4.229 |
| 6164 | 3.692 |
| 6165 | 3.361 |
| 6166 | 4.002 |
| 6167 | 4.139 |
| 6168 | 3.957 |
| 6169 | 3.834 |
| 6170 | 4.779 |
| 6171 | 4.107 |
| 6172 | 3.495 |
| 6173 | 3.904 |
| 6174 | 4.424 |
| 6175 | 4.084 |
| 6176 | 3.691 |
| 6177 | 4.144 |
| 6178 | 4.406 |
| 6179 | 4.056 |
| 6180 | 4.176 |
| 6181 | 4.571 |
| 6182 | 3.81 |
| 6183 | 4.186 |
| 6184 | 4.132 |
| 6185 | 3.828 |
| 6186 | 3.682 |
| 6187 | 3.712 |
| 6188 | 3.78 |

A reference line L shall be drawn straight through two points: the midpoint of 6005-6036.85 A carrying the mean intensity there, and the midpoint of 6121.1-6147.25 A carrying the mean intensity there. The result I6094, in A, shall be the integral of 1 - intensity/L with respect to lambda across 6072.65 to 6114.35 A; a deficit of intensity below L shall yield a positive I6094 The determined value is -1.0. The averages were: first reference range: 4.22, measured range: 4.24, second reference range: 4.1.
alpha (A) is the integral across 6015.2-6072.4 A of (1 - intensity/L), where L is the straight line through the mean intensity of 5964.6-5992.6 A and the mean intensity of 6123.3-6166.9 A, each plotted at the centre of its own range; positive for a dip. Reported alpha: -1.63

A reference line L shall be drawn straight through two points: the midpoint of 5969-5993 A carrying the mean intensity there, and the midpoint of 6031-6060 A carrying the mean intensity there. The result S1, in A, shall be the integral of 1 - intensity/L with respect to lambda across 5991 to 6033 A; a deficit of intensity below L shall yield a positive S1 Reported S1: 0.5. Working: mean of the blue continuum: 4.18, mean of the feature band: 4.18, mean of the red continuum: 4.28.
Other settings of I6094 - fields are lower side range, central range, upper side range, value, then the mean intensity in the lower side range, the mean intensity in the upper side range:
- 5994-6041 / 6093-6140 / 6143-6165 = -0.4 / 4.21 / 4.04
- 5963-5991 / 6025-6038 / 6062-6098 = -0.5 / 4.19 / 4.23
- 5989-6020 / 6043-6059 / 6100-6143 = -0.6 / 4.16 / 4.07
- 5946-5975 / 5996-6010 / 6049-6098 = 0.5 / 4.18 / 4.25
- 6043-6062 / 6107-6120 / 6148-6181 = 0.0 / 4.28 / 4.04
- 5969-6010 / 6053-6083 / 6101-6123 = -1.0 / 4.15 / 4.06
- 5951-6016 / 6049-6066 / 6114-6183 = -0.6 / 4.16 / 4.04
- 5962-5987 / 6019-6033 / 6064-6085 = -0.2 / 4.16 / 4.2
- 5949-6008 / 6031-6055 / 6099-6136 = -0.9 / 4.16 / 4.08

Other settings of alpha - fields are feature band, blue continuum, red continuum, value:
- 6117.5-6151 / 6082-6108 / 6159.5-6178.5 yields 0.5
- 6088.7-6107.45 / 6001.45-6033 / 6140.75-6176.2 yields -0.5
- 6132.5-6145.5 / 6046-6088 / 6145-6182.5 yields 0.2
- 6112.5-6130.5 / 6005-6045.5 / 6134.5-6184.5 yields 0.1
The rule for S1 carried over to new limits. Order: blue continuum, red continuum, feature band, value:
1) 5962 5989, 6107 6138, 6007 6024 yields 0.0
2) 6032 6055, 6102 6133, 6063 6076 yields 0.2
